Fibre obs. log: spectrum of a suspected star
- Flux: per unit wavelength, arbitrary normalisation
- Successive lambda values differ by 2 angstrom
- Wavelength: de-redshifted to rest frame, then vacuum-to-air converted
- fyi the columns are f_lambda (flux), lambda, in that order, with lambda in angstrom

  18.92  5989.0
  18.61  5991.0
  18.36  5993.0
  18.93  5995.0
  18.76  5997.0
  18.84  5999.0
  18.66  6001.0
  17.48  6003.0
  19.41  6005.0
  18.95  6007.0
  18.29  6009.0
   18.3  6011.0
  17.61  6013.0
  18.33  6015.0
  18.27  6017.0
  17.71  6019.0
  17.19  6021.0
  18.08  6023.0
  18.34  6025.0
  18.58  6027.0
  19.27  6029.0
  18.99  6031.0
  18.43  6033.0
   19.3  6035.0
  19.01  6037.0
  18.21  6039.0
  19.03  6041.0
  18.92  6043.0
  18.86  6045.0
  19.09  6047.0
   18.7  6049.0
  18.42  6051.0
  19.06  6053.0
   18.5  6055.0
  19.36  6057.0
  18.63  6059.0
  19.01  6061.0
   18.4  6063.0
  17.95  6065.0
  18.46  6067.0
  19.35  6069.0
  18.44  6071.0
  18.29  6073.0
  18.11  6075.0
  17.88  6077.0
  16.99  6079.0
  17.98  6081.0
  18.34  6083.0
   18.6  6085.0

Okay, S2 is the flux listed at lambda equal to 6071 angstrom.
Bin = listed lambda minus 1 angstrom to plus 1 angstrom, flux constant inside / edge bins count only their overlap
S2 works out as 18.44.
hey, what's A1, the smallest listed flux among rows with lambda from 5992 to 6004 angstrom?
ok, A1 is 17.48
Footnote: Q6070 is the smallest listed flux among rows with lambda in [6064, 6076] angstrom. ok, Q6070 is 17.95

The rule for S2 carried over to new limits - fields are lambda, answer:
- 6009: 18.29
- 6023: 18.08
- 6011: 18.3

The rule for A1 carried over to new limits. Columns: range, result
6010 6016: 17.61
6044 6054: 18.42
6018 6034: 17.19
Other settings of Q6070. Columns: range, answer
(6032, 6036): 18.43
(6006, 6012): 18.29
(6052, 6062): 18.5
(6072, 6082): 16.99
